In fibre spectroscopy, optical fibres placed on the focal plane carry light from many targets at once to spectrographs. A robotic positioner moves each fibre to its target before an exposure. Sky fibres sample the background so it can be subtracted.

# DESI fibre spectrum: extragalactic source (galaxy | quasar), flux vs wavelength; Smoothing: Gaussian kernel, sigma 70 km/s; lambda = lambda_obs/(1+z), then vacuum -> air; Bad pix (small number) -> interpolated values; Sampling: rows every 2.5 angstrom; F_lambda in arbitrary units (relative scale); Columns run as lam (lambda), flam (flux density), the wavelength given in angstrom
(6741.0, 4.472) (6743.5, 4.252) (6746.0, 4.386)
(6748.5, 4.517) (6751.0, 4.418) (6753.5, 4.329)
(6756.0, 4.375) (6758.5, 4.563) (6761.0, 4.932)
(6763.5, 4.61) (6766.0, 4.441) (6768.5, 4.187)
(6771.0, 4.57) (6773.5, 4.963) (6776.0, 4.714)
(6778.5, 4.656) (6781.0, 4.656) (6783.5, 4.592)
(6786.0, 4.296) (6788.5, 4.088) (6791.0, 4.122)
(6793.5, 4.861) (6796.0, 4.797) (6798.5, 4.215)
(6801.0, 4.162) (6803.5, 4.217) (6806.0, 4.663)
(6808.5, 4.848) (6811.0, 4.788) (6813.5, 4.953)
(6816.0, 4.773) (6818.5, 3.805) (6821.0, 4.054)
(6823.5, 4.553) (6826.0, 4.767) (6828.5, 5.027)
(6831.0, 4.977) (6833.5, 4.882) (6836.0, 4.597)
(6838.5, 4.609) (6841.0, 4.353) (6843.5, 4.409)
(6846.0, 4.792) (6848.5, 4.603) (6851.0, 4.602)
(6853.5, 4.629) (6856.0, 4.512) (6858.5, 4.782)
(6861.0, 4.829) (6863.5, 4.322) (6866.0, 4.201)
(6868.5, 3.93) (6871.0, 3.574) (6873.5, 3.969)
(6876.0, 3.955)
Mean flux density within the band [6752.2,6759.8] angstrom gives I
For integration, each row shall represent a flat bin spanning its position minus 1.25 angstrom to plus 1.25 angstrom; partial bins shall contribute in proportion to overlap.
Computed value 4.43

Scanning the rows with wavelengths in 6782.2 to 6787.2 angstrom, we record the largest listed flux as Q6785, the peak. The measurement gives 4.592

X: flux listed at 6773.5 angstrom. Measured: 4.963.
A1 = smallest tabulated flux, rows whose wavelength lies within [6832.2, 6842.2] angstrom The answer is 4.353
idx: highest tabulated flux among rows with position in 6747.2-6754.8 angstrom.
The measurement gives 4.517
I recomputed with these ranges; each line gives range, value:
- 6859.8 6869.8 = 4.31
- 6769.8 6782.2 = 4.71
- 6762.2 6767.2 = 4.53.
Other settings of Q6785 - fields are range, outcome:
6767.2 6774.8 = 4.963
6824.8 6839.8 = 5.027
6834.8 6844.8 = 4.609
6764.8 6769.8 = 4.441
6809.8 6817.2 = 4.953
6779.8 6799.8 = 4.861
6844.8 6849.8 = 4.792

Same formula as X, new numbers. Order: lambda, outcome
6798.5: 4.215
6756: 4.375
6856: 4.512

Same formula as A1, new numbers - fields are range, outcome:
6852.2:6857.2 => 4.512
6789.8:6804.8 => 4.122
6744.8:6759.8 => 4.329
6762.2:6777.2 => 4.187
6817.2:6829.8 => 3.805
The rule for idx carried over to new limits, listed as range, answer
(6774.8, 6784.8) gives 4.714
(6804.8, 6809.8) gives 4.848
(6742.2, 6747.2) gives 4.386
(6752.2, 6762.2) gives 4.932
